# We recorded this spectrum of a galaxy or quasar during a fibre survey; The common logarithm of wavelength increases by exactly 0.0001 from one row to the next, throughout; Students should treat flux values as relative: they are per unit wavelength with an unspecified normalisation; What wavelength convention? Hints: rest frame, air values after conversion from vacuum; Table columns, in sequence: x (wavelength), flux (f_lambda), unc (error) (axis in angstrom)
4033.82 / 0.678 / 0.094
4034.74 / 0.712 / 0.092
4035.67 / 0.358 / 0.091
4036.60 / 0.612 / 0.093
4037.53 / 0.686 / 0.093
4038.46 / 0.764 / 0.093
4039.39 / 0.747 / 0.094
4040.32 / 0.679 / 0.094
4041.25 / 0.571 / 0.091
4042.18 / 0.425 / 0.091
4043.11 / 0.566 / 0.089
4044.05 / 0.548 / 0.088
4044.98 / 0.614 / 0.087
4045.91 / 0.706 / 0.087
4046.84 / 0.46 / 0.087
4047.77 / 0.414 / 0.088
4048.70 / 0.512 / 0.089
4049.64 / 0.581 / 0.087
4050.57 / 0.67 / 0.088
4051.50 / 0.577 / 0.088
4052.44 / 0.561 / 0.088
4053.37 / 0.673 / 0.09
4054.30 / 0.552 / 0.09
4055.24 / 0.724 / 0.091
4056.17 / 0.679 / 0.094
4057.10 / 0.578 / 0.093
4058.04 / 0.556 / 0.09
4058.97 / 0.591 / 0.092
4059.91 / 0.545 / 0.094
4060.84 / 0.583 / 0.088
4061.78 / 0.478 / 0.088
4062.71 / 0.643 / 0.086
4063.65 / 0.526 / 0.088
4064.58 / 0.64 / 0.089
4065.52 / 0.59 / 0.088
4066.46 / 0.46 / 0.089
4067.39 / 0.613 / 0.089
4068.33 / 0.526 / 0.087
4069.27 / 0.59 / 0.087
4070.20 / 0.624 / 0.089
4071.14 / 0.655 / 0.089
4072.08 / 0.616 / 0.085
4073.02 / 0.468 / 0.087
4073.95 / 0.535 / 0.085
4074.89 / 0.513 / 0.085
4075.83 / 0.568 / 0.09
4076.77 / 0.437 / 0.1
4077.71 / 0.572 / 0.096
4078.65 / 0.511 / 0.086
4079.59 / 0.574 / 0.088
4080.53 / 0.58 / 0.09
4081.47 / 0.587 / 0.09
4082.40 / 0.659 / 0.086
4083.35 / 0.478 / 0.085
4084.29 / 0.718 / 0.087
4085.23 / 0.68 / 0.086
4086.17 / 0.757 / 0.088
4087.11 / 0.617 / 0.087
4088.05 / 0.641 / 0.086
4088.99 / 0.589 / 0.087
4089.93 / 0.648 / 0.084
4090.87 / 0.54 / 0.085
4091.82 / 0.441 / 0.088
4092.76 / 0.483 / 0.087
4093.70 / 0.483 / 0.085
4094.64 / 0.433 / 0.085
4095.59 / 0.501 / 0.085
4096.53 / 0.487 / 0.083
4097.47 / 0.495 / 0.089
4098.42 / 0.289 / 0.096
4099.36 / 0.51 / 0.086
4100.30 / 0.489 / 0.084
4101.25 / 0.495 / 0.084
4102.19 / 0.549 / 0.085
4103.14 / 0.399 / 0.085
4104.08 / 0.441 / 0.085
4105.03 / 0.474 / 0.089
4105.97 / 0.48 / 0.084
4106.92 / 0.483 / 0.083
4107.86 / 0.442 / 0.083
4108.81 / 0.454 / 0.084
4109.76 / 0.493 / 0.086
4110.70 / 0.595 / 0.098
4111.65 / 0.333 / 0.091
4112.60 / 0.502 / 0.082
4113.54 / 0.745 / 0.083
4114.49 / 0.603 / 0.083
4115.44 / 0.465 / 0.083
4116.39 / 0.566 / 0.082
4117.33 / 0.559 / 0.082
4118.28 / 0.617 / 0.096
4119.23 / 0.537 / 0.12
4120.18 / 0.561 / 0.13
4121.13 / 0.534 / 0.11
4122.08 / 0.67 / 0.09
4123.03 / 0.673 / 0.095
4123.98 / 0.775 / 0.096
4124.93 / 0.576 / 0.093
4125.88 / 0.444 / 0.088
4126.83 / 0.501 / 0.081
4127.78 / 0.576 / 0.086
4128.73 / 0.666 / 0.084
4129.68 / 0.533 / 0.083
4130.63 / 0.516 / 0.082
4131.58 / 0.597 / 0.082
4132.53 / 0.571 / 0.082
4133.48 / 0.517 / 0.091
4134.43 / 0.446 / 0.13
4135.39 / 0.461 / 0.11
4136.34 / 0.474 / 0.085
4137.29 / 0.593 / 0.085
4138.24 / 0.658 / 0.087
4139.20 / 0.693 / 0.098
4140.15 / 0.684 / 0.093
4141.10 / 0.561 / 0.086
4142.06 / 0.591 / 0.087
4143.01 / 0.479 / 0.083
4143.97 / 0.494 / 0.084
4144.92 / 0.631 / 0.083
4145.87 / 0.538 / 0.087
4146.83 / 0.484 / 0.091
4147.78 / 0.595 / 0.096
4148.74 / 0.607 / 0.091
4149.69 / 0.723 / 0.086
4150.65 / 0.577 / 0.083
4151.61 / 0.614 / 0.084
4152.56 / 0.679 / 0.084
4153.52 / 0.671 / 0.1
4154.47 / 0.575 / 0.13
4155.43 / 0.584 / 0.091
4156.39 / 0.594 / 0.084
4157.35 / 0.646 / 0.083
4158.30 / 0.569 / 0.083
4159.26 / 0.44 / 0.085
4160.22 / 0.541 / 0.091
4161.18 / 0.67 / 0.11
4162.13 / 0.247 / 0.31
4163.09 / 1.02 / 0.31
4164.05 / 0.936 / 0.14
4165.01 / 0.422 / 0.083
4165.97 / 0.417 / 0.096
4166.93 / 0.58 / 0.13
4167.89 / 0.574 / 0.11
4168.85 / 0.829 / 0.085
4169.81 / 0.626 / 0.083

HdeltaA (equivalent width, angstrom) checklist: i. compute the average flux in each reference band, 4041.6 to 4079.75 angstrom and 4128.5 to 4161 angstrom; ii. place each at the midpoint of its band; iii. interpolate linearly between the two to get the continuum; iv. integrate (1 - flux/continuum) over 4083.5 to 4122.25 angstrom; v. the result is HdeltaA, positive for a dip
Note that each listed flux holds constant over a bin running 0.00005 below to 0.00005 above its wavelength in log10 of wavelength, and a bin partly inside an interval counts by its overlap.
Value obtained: 2.8 angstrom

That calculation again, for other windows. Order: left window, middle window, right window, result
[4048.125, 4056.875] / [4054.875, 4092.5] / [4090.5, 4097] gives -2.8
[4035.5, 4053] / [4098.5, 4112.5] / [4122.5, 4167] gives 2.8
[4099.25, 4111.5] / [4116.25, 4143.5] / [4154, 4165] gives -1.8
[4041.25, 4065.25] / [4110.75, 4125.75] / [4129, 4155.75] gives 0.0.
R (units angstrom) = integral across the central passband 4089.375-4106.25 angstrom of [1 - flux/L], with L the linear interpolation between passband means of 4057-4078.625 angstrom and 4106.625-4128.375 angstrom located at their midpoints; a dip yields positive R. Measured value 2.3 angstrom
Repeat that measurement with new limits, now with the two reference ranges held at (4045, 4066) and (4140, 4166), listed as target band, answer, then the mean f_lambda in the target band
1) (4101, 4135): 3.0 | 0.539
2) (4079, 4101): 1.4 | 0.55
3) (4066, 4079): 0.8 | 0.55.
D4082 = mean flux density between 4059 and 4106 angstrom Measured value 0.545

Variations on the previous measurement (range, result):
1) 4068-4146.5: 0.549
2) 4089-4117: 0.496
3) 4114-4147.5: 0.567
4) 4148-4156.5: 0.625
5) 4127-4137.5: 0.539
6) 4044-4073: 0.582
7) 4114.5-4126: 0.586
